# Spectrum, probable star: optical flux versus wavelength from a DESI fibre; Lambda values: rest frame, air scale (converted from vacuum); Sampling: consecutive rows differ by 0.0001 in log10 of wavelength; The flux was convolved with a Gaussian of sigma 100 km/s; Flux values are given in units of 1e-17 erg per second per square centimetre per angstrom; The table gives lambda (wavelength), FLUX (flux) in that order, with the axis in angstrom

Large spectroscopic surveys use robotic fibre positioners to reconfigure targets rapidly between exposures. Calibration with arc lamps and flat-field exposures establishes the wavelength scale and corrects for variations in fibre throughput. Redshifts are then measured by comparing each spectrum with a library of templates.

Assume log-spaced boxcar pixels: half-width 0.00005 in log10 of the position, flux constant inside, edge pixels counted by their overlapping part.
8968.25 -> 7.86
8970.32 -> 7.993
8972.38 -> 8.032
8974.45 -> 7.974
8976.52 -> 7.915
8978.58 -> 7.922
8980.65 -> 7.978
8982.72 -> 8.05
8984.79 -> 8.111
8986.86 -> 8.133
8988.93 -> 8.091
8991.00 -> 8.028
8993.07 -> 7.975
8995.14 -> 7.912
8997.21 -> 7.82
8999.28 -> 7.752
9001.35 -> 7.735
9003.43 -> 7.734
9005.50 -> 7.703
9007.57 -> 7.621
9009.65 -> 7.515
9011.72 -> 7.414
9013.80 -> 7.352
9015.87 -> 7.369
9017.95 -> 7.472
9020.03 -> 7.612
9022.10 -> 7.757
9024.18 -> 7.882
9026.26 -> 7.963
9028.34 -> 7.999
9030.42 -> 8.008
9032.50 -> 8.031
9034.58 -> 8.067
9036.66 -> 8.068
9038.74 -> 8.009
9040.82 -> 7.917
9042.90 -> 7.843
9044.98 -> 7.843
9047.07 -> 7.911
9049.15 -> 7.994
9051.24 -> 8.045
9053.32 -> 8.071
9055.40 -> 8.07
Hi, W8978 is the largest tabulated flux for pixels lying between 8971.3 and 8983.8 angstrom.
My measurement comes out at 8.05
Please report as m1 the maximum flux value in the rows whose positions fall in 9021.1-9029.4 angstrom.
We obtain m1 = 7.999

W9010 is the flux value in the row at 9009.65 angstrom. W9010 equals 7.515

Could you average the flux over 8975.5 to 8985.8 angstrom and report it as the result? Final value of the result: 8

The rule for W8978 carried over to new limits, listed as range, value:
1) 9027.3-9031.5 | 8.008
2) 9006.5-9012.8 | 7.621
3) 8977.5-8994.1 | 8.133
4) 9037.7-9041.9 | 8.009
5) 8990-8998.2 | 8.028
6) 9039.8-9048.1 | 7.917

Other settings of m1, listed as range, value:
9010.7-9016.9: 7.414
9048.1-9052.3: 8.045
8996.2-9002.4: 7.82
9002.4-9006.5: 7.734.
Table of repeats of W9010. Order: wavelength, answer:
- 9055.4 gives 8.07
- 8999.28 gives 7.752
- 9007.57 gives 7.621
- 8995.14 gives 7.912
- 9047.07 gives 7.911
